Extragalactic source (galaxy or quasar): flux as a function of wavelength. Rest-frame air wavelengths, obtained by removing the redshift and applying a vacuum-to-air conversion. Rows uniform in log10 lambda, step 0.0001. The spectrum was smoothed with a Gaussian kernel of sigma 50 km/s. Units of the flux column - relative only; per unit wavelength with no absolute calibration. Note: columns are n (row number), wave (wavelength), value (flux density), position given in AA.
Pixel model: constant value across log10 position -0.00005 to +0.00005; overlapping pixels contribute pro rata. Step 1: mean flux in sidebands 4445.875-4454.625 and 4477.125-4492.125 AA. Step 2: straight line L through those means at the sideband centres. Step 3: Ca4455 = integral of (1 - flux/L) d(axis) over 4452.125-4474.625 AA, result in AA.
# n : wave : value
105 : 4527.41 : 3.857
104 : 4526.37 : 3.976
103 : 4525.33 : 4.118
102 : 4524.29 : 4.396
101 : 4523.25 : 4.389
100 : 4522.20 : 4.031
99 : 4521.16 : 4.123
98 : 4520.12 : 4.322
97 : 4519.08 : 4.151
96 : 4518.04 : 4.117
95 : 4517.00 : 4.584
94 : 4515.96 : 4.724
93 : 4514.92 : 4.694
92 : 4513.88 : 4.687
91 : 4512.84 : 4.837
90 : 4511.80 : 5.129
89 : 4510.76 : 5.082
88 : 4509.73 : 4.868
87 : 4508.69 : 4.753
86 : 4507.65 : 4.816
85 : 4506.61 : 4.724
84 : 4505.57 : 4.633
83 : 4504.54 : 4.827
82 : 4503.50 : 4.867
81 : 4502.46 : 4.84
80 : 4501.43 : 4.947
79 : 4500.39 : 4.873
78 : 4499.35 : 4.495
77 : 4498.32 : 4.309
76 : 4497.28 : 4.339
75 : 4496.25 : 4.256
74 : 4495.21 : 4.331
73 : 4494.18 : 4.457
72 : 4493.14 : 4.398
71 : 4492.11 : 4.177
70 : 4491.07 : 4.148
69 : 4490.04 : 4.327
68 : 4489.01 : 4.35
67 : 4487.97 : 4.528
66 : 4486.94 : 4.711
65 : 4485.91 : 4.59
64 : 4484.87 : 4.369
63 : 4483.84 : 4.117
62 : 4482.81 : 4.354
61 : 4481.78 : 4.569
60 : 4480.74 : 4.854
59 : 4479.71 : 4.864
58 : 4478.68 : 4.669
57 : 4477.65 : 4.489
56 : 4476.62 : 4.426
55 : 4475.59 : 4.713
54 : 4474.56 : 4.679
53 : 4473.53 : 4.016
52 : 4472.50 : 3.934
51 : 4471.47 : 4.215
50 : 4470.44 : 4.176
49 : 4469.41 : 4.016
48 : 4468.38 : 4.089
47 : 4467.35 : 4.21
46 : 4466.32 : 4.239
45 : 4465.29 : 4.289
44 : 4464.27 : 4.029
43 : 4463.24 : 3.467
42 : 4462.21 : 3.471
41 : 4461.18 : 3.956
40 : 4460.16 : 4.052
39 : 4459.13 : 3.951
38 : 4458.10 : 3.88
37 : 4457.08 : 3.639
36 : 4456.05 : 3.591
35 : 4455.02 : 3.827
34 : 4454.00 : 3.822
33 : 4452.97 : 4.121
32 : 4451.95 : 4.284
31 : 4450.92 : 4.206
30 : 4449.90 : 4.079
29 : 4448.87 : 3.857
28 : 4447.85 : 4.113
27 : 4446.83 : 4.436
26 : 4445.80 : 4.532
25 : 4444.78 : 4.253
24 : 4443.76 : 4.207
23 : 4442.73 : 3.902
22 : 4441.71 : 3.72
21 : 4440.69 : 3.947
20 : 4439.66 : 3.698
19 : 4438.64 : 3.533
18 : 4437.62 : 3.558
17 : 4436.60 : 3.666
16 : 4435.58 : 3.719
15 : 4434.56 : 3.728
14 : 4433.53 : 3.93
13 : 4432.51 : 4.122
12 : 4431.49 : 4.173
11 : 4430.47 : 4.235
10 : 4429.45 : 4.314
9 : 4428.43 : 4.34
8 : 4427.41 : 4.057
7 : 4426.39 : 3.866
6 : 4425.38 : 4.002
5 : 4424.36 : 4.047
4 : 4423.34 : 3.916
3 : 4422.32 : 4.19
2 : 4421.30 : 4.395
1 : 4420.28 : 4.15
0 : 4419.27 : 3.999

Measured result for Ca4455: 1.5 AA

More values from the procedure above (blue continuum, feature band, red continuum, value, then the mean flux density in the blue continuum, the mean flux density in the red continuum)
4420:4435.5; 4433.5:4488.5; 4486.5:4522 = 2.29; 4.08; 4.57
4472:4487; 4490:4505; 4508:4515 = 0.62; 4.48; 4.87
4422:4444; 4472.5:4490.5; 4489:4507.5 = -0.47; 3.94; 4.53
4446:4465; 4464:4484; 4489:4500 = -1.09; 3.95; 4.33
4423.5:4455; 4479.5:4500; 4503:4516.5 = 0.73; 4.01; 4.82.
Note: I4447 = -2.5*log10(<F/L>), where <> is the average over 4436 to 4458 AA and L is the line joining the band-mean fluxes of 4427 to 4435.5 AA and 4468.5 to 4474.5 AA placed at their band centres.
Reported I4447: 0.04 mag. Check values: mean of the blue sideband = 4.09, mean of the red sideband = 4.12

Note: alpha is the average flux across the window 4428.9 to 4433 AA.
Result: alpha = 4.21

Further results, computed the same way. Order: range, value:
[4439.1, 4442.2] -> 3.78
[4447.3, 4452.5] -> 4.12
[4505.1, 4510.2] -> 4.75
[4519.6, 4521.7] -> 4.23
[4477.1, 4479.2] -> 4.58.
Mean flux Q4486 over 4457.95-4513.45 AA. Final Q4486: 4.43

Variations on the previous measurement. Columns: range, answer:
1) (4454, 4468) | 3.89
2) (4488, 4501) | 4.38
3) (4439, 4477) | 4.05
